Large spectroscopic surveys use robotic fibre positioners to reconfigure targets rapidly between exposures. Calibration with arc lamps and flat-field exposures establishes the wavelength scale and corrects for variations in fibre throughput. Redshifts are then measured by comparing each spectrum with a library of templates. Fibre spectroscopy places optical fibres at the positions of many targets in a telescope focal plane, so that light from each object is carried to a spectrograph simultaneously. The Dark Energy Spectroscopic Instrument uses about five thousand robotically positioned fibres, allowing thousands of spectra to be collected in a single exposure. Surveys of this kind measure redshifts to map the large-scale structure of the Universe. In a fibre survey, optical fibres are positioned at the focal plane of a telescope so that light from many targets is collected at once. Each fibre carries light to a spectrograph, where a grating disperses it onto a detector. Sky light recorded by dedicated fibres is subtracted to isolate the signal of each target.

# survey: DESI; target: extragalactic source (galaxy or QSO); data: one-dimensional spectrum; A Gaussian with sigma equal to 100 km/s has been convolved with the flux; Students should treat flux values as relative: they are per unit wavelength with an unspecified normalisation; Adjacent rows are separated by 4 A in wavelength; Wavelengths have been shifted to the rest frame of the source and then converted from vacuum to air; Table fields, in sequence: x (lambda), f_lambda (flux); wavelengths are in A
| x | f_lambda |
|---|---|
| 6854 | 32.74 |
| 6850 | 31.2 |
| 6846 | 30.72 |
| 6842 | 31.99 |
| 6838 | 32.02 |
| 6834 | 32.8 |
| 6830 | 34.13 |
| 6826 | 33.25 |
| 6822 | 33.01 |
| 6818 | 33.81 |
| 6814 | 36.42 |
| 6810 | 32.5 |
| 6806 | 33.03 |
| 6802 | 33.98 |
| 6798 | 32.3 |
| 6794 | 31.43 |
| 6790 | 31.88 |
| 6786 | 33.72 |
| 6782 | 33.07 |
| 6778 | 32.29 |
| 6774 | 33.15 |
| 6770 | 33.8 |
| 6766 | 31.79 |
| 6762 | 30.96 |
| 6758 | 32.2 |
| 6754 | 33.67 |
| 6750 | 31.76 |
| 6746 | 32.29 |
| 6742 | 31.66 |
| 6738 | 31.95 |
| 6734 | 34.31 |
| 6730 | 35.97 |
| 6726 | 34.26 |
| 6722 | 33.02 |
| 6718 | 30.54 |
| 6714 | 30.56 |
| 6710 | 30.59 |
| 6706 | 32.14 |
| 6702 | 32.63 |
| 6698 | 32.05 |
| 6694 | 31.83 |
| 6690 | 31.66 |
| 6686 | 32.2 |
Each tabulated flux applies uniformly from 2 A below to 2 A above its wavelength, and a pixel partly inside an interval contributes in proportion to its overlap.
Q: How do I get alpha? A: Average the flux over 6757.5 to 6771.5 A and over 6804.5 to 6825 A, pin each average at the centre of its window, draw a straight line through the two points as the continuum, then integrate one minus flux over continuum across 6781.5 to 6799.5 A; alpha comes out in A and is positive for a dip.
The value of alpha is 0.3 A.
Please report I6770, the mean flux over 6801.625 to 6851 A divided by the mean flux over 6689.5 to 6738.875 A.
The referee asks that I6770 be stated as 1.0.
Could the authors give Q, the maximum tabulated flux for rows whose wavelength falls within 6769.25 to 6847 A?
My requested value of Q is 36.42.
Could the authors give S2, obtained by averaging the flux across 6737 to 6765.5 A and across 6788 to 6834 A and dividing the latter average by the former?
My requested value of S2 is 1.04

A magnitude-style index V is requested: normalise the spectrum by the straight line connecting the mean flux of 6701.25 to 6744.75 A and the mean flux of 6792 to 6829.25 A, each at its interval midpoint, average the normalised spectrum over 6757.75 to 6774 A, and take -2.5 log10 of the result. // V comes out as 0.02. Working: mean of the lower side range 32.5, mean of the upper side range 33.3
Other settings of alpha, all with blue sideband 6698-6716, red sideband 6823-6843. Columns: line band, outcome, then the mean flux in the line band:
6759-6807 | -0.4 A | 32.6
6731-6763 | -0.5 A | 32.5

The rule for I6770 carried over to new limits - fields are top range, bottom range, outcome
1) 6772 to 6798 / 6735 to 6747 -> 1.01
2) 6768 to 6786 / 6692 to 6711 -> 1.04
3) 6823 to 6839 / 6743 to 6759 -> 1.02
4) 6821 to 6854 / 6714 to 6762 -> 0.99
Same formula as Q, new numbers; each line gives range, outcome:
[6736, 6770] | 33.8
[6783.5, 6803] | 33.98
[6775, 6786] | 33.72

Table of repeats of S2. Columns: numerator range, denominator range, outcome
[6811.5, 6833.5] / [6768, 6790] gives 1.03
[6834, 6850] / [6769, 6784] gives 0.96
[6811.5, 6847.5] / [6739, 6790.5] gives 1.02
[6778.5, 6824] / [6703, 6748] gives 1.02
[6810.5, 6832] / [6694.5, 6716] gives 1.08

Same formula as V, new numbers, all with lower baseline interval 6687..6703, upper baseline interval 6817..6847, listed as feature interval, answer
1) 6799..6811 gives -0.02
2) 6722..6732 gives -0.08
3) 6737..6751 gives 0.01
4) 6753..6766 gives 0.01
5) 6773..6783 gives -0.01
